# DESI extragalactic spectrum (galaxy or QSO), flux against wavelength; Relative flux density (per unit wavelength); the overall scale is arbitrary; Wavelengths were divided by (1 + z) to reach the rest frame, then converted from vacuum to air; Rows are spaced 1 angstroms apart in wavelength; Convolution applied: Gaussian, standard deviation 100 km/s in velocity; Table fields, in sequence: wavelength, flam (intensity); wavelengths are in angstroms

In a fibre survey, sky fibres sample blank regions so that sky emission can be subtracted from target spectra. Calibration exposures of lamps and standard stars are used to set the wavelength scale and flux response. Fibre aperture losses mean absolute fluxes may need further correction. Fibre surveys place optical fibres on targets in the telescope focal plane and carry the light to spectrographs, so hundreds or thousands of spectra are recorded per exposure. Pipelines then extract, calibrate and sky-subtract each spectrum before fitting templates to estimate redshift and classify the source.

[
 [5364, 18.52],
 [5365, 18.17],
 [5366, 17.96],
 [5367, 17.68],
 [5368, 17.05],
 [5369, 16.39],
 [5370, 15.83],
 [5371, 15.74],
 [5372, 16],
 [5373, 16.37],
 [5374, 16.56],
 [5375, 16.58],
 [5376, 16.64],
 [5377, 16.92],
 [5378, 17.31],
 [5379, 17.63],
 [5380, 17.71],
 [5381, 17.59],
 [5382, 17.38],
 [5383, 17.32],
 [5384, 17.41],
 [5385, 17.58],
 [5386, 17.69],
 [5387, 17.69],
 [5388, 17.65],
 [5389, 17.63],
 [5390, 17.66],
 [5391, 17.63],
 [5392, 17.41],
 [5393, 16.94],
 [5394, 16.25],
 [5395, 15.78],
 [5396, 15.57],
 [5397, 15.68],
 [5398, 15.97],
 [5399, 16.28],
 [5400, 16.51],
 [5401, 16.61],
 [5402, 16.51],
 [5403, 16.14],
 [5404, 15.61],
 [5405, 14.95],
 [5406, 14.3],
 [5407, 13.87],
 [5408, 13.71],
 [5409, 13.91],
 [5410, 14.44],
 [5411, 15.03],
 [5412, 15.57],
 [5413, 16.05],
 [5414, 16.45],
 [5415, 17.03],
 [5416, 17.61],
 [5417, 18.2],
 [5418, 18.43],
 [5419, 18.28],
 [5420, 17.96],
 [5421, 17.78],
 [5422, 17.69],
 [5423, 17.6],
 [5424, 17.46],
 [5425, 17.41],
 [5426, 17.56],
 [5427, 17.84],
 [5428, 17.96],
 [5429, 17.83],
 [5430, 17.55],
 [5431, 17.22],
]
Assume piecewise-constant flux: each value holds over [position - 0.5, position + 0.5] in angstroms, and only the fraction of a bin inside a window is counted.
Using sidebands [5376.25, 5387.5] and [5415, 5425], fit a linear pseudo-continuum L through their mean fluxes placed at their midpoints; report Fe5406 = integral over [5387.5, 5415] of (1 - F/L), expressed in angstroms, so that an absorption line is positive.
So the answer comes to 2.6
